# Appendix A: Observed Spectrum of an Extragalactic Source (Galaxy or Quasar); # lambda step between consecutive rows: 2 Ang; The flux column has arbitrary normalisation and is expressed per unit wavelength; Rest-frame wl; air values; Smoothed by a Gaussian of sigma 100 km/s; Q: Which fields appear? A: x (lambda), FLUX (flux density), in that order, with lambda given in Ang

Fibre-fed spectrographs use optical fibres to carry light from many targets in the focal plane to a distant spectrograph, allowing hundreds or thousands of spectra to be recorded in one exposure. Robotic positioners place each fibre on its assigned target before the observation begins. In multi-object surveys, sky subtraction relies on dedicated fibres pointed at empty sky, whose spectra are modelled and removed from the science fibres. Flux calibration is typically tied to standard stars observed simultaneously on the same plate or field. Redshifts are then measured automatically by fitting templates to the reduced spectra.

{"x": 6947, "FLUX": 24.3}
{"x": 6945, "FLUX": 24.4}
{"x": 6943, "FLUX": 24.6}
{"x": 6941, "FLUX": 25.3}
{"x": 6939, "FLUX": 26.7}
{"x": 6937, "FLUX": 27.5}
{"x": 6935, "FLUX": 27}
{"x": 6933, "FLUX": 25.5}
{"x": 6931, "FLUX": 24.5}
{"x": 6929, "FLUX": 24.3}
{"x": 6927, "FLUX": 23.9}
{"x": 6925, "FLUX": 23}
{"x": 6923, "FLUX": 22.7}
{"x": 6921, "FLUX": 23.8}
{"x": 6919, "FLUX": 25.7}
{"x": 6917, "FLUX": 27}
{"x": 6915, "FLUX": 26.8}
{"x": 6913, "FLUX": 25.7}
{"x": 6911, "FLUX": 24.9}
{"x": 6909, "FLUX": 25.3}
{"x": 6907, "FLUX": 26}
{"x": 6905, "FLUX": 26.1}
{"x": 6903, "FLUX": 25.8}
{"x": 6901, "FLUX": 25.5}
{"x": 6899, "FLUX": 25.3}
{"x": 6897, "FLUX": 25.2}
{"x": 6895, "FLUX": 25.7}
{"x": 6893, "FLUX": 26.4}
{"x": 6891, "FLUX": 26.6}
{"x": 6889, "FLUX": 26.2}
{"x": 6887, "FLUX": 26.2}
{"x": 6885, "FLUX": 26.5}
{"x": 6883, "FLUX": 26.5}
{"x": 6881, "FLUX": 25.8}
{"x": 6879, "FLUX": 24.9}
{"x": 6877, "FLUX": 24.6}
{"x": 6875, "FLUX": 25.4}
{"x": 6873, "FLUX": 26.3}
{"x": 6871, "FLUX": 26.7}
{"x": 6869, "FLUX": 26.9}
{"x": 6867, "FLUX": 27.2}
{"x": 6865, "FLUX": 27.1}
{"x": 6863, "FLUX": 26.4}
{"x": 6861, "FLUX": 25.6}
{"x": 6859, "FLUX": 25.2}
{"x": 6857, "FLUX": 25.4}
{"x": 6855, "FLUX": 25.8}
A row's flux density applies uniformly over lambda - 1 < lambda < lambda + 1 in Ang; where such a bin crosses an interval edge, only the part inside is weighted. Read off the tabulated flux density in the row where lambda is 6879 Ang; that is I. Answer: 24.9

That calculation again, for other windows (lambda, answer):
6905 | 26.1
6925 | 23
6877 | 24.6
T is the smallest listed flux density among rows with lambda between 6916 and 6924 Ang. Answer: 22.7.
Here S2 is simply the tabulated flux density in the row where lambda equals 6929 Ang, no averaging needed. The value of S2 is 24.3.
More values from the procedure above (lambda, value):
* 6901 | 25.5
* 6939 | 26.7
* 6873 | 26.3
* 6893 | 26.4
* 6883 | 26.5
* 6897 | 25.2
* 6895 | 25.7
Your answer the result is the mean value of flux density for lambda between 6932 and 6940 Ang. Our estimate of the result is 26.7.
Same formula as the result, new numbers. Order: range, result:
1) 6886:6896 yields 26.2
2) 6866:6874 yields 26.8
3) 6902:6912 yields 25.6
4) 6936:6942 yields 26.5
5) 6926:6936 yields 25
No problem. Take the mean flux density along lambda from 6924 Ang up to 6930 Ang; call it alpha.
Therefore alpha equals 23.7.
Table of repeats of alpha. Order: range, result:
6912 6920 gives 26.3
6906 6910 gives 25.6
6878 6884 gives 25.7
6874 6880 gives 25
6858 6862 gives 25.4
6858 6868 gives 26.3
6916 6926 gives 24.4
